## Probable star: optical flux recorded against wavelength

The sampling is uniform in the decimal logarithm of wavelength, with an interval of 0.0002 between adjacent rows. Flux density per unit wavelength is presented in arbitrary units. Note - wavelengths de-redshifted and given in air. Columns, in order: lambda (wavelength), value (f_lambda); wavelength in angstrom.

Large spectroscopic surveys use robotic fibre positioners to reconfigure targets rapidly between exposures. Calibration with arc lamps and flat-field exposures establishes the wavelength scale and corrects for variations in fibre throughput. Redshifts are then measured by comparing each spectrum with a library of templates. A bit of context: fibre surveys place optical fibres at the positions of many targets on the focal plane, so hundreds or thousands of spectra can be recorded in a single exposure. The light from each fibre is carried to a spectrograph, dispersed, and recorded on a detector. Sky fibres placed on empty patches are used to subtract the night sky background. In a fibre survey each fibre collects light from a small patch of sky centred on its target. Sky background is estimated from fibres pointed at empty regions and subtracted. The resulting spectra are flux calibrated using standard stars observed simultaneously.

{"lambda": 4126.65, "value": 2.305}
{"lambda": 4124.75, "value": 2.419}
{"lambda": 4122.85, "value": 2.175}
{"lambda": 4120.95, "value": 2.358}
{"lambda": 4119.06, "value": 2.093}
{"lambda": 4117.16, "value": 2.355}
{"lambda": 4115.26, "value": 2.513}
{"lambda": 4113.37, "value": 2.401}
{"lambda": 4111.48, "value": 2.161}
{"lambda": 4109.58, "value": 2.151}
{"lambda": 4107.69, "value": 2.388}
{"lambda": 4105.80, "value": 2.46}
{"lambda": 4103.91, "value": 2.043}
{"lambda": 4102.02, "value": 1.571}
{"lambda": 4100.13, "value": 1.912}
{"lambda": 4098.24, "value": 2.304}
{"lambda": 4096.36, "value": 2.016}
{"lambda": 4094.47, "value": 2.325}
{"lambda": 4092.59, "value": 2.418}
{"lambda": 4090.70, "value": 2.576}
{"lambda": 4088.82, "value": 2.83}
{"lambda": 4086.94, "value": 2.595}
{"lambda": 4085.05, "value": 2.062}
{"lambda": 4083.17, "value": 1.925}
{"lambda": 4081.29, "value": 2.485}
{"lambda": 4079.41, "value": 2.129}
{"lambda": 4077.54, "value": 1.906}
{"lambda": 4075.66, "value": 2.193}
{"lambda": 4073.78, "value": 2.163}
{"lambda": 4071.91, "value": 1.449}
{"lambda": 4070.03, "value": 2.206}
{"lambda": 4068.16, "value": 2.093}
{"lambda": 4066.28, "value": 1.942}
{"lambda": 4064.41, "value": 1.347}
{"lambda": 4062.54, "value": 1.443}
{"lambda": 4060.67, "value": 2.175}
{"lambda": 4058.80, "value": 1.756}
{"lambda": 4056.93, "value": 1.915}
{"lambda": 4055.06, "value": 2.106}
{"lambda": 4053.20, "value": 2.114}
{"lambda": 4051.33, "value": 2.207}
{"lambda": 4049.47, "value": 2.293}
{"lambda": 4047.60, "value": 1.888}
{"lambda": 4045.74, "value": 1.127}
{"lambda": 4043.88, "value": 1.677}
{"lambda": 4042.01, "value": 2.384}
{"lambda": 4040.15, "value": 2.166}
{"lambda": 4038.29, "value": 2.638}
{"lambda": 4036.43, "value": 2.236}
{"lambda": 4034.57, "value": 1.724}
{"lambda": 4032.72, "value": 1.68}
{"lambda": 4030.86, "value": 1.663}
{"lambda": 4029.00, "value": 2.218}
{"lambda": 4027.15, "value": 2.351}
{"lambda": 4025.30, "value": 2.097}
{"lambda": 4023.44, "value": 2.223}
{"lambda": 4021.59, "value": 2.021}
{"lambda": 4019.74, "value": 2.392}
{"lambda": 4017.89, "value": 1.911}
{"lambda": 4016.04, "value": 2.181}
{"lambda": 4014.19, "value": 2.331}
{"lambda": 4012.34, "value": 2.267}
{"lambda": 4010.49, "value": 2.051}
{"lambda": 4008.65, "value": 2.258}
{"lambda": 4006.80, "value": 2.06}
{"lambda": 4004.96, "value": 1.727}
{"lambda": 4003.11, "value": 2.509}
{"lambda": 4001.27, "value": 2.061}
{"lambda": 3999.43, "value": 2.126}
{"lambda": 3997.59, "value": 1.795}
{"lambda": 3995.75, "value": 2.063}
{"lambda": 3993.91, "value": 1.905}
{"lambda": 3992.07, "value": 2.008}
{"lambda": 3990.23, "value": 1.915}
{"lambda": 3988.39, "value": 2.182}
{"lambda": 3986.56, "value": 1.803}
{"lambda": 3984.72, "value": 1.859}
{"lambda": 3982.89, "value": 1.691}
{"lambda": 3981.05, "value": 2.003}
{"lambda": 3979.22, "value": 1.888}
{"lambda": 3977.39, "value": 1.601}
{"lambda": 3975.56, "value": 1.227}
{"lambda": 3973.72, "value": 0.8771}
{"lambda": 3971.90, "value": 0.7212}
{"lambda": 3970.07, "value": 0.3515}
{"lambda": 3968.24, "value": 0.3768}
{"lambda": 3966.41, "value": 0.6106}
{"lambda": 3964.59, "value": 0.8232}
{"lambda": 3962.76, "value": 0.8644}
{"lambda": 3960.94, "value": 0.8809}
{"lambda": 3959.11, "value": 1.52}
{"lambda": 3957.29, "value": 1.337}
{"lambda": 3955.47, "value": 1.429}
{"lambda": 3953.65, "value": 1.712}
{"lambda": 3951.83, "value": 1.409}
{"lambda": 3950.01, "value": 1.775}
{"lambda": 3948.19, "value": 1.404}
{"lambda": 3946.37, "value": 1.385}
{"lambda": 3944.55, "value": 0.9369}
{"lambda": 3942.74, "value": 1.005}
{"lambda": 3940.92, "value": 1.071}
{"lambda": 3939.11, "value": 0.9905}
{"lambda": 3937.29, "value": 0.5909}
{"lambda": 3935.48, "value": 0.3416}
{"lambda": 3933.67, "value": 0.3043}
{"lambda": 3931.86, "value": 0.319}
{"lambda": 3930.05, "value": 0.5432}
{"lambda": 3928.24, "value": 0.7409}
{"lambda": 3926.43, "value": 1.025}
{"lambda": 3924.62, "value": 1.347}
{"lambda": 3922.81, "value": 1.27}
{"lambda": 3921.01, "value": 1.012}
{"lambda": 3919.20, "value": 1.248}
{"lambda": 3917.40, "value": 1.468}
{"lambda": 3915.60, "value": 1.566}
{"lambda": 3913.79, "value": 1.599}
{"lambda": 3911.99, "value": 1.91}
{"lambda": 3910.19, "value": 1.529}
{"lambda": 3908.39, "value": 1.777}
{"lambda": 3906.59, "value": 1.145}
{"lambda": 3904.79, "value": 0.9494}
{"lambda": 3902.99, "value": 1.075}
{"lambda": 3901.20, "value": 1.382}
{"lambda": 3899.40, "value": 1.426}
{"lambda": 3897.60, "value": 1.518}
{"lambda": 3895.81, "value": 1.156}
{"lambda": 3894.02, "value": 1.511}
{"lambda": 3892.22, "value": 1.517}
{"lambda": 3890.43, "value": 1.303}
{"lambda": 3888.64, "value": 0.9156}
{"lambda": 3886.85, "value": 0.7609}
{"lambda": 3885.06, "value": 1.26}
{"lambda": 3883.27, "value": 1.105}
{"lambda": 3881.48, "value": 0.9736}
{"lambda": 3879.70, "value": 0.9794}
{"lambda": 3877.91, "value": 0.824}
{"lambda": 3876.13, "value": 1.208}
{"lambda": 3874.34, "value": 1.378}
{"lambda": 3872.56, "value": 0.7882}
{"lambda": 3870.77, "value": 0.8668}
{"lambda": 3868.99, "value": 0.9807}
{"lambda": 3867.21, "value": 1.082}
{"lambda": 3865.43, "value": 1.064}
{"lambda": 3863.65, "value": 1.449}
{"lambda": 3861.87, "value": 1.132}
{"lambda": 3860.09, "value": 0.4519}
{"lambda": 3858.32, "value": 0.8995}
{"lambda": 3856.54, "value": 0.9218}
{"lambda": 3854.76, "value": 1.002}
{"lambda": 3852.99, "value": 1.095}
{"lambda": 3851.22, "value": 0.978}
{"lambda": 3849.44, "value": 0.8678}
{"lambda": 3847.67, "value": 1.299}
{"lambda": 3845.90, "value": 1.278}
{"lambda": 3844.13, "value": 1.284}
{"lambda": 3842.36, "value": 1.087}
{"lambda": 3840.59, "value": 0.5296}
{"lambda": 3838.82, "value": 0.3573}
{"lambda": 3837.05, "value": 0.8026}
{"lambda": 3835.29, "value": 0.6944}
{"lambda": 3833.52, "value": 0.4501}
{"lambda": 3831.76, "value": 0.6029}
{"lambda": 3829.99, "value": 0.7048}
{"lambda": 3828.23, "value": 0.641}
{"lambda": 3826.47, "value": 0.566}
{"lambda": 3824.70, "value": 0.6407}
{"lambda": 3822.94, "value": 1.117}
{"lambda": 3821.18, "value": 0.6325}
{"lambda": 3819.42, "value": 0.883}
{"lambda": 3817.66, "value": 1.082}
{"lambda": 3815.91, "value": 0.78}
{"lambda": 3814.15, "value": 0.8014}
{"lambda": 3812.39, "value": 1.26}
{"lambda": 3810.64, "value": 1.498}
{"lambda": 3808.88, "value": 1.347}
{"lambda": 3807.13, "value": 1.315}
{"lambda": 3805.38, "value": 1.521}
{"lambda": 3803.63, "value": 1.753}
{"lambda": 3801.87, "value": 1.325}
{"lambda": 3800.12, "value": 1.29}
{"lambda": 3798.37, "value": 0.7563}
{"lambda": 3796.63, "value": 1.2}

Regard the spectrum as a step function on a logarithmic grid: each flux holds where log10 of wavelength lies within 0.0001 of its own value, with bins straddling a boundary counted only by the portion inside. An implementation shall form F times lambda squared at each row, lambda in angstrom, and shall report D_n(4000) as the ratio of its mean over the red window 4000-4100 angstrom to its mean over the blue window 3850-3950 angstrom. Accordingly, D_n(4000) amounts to 2.04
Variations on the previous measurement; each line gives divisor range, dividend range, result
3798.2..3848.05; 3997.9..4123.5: 2.45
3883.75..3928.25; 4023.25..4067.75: 1.62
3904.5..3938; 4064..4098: 2.15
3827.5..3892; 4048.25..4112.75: 2.47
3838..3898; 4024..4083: 2.08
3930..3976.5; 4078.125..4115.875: 2.52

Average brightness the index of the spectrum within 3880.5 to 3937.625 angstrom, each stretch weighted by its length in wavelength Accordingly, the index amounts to 1.15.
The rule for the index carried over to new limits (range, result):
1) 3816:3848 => 0.805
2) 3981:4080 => 2.01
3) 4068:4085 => 2.06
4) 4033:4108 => 2.07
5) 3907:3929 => 1.37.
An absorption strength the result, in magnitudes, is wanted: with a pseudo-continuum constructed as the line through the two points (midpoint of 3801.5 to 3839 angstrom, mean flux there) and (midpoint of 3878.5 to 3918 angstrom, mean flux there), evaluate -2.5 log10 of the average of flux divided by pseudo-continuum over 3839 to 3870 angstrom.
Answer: 0.10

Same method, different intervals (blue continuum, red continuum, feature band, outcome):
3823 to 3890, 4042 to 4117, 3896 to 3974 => 0.179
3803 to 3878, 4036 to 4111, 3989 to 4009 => -0.174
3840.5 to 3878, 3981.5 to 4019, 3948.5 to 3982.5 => 0.431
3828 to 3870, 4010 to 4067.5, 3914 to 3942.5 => 0.396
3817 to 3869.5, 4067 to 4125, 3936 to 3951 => 0.250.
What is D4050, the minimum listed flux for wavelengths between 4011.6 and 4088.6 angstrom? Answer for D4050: 1.127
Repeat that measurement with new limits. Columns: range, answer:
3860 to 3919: 0.4519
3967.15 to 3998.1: 0.3515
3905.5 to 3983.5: 0.3043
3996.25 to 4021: 1.727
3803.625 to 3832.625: 0.566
